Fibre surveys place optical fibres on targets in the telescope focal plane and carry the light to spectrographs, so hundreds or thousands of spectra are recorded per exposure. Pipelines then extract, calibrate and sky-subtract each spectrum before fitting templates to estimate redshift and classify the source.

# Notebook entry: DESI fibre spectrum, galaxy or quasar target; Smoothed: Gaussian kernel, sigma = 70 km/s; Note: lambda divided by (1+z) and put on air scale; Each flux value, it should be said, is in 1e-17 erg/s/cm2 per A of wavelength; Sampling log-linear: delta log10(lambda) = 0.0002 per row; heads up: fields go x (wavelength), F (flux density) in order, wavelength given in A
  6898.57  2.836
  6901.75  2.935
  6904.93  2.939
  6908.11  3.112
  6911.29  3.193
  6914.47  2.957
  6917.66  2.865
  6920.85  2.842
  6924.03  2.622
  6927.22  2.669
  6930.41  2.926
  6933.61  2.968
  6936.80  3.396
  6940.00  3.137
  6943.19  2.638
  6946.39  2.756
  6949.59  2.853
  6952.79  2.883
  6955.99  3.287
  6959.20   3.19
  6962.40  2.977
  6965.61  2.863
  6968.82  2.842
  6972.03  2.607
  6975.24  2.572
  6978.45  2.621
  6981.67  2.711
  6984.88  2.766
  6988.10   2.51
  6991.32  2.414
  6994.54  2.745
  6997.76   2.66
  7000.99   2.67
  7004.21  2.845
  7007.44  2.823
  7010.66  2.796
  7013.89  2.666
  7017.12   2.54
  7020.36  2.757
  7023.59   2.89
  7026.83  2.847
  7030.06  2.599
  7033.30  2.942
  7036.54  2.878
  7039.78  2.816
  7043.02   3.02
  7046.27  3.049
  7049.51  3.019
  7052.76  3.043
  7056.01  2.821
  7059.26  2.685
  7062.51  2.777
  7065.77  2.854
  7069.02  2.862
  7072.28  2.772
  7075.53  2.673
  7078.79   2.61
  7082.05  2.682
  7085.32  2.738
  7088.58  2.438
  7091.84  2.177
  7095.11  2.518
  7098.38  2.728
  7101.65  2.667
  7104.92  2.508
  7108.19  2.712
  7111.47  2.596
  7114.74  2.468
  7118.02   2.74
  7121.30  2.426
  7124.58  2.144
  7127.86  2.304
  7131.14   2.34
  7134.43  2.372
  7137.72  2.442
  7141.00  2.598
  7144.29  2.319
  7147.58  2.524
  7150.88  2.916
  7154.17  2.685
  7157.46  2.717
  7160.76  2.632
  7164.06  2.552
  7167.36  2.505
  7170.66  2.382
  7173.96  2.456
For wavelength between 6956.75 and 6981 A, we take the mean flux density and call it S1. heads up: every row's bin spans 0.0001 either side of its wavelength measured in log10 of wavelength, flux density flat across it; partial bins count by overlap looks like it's 2.82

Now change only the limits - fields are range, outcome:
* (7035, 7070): 2.89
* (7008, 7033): 2.74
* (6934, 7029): 2.8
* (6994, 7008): 2.74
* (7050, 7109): 2.69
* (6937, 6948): 2.91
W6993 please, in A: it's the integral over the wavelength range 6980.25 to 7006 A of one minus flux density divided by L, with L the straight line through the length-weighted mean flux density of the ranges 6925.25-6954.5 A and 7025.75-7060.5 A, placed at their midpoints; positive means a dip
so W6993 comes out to 2.1 A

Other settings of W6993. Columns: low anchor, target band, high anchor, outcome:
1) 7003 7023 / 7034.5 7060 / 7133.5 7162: -2.10 A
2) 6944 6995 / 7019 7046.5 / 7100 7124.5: -1.77 A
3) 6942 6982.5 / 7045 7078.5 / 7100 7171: -2.33 A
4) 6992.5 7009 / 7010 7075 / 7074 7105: -4.10 A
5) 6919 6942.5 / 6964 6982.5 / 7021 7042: 1.18 A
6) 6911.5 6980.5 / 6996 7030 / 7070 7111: 0.15 A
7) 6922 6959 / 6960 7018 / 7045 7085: 3.53 A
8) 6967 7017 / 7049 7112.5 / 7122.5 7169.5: -2.73 A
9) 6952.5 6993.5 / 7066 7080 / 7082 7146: -0.92 A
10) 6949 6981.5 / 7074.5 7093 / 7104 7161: 0.45 A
